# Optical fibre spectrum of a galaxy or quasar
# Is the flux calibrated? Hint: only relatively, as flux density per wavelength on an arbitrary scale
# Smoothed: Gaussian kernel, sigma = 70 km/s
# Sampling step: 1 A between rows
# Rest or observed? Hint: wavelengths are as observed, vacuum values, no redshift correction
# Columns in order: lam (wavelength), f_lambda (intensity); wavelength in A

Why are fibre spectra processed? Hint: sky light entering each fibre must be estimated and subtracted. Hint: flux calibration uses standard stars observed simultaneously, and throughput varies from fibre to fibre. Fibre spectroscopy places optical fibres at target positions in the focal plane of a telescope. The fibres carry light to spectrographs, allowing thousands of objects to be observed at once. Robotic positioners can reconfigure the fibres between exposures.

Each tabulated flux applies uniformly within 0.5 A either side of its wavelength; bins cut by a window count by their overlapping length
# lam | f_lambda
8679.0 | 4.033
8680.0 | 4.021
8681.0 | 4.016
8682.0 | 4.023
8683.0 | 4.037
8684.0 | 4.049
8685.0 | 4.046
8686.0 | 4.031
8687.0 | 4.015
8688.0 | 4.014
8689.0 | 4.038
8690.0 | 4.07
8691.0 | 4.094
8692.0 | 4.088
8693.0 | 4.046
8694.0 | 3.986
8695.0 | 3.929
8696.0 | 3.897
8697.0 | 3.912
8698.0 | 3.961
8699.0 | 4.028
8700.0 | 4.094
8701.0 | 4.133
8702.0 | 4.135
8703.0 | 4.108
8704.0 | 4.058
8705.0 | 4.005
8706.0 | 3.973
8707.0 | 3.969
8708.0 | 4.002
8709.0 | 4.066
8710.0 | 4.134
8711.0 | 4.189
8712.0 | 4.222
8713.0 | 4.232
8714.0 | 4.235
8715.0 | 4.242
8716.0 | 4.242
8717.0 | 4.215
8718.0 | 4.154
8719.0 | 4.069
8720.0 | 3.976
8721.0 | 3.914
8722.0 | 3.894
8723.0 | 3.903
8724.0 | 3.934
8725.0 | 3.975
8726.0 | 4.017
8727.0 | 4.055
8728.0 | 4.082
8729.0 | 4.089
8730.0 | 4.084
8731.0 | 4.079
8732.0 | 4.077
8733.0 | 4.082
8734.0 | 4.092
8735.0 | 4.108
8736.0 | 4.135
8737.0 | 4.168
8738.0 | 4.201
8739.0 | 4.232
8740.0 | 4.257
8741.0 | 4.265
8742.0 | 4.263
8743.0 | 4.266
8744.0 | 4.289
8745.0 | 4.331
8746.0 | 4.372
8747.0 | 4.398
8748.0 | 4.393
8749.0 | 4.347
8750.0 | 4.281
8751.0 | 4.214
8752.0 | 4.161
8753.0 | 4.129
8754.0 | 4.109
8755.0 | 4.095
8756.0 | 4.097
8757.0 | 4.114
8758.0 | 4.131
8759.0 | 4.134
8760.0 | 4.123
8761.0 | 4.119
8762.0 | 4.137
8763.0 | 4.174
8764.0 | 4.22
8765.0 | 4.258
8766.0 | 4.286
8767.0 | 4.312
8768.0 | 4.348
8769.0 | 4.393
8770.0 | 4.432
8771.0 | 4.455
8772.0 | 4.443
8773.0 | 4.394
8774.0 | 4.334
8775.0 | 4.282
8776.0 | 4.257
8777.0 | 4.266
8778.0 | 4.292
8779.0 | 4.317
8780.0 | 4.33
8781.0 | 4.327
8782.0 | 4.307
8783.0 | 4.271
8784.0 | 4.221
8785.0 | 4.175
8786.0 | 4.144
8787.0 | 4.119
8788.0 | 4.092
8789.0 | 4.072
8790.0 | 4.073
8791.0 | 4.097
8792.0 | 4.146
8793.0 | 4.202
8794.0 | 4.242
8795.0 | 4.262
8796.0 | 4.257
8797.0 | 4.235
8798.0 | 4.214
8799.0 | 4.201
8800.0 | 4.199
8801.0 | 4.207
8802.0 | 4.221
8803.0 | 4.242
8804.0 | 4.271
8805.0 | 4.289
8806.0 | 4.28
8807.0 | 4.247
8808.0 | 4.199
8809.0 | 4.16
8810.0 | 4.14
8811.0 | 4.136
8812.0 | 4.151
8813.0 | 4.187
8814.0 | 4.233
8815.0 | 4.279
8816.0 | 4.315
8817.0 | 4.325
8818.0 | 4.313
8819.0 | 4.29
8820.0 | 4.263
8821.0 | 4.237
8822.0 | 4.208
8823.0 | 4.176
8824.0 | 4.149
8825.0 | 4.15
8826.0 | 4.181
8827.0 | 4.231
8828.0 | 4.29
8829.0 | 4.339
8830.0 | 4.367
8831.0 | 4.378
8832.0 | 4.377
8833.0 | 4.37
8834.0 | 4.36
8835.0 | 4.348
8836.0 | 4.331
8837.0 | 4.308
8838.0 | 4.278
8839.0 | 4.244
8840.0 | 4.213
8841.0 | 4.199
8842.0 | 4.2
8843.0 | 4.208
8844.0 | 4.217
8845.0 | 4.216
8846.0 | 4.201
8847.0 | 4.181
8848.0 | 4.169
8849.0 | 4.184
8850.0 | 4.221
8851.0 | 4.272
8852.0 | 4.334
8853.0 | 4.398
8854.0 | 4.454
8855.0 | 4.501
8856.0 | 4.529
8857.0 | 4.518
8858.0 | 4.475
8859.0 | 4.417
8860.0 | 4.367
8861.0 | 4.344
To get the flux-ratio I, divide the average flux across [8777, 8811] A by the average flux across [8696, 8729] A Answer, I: 1.04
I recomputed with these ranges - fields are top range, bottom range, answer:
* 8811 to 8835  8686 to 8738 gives 1.05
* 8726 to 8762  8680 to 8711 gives 1.04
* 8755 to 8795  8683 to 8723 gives 1.04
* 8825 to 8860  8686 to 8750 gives 1.05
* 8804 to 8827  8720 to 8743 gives 1.03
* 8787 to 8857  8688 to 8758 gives 1.03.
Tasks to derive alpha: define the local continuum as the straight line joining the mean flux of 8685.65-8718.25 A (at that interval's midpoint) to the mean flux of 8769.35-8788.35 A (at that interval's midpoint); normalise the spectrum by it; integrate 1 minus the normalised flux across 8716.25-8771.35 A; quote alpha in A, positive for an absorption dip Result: 0.3 A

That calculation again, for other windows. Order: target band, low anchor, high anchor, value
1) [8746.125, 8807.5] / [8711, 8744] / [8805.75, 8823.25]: -0.8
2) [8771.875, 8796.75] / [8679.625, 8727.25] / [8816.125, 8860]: -0.2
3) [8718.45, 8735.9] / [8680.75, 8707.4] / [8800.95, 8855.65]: 0.2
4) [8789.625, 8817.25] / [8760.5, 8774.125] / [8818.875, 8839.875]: 0.5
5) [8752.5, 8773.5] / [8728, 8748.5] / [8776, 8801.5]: -0.1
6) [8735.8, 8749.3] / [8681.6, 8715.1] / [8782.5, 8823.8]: -0.5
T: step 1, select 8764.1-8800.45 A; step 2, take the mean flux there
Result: 4.26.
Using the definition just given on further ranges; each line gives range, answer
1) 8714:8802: 4.19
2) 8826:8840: 4.32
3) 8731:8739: 4.13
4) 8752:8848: 4.24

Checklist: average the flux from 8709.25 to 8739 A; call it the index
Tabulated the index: 4.1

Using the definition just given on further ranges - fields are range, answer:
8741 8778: 4.26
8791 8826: 4.22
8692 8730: 4.06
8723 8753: 4.18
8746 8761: 4.2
